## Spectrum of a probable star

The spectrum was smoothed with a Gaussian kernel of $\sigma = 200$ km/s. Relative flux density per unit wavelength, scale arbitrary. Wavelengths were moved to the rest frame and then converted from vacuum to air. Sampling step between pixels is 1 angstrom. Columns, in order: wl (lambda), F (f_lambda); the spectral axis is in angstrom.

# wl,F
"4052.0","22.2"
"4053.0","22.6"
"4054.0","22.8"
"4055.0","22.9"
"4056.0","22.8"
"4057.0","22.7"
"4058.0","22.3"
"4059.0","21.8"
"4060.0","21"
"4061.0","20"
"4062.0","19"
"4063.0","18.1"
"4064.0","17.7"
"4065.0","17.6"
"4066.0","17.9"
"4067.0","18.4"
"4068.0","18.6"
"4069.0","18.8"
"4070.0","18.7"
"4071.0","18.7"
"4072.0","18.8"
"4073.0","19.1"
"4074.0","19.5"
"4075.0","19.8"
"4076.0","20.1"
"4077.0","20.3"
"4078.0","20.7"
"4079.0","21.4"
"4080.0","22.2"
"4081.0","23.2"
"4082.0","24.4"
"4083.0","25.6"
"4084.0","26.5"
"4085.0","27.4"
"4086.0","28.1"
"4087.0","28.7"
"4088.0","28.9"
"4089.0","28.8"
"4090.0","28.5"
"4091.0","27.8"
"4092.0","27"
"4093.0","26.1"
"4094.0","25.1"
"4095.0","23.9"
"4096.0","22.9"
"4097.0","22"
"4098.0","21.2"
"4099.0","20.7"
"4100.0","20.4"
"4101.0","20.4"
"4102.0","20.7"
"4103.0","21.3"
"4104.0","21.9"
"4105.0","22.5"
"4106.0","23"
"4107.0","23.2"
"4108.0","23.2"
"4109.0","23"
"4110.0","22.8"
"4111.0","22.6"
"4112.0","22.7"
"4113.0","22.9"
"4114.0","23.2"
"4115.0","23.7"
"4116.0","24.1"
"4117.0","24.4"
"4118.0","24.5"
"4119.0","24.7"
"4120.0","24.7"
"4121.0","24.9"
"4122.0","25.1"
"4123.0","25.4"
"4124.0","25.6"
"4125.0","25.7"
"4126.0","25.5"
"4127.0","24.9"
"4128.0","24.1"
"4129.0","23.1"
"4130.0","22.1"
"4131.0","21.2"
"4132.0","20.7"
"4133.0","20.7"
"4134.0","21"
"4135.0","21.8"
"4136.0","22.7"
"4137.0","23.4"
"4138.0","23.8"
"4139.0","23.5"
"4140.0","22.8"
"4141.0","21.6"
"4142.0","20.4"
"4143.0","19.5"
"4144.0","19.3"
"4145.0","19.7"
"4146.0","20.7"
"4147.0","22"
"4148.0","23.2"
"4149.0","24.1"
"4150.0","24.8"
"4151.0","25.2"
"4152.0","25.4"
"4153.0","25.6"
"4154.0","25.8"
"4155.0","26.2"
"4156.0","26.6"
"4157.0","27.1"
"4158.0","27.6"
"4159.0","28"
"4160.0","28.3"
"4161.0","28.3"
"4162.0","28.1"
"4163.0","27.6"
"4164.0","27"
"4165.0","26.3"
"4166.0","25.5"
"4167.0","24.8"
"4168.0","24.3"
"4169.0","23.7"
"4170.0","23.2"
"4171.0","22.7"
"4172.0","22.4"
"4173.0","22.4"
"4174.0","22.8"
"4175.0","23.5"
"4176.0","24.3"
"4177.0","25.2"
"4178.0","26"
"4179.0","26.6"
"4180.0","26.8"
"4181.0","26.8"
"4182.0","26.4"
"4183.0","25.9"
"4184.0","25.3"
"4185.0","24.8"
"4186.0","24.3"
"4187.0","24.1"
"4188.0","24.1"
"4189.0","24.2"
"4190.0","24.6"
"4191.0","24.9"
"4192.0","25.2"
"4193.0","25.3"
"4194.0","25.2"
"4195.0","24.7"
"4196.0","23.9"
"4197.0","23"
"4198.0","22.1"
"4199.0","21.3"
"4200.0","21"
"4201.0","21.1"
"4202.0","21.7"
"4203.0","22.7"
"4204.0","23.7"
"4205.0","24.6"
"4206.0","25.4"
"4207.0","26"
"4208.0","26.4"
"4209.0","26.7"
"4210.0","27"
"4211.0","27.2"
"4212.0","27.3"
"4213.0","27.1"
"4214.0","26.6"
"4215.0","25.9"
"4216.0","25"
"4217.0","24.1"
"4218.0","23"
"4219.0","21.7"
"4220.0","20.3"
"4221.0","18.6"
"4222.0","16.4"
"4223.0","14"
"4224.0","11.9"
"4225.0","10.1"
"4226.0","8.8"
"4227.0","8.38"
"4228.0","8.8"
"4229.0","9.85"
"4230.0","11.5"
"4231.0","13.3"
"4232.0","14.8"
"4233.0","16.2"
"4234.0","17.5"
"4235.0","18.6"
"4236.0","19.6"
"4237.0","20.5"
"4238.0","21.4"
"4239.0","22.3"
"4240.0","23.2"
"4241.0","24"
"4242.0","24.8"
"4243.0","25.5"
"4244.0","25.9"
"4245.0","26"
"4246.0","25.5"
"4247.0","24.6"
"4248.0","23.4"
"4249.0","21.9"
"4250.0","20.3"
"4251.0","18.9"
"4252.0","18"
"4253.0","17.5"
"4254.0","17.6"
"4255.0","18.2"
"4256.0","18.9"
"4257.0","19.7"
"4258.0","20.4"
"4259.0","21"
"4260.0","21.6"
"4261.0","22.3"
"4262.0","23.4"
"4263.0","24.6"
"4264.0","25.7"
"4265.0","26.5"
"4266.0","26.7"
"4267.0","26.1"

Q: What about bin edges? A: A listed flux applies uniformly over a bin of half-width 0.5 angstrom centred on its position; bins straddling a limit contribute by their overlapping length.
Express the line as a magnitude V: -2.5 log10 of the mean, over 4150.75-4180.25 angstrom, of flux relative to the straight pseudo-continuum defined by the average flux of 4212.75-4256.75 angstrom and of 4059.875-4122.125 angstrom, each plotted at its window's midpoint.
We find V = -0.22 mag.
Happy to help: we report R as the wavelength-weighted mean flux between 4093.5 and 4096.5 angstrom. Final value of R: 24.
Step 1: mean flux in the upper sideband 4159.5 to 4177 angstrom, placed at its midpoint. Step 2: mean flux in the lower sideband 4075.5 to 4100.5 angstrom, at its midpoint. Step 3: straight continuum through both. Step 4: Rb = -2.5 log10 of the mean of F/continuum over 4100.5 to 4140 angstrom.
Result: 0.07 mag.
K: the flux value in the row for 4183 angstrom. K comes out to 25.9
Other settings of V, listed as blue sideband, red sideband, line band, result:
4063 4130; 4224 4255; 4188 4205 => -0.18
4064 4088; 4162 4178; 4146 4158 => -0.05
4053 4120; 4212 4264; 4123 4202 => -0.14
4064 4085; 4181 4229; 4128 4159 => -0.08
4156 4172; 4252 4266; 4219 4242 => 0.37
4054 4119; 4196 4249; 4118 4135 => -0.08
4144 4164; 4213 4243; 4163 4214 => -0.13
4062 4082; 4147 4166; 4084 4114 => -0.12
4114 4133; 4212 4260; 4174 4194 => -0.16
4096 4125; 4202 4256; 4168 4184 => -0.14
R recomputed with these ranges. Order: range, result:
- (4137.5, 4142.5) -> 22.4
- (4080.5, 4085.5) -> 25.4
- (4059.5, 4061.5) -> 20.5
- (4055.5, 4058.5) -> 22.6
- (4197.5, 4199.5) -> 21.7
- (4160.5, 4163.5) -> 28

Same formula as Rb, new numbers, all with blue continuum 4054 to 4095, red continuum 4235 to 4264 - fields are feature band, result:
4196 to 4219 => -0.11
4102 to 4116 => -0.02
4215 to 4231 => 0.36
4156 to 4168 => -0.22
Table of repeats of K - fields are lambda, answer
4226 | 8.8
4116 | 24.1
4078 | 20.7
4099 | 20.7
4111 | 22.6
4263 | 24.6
